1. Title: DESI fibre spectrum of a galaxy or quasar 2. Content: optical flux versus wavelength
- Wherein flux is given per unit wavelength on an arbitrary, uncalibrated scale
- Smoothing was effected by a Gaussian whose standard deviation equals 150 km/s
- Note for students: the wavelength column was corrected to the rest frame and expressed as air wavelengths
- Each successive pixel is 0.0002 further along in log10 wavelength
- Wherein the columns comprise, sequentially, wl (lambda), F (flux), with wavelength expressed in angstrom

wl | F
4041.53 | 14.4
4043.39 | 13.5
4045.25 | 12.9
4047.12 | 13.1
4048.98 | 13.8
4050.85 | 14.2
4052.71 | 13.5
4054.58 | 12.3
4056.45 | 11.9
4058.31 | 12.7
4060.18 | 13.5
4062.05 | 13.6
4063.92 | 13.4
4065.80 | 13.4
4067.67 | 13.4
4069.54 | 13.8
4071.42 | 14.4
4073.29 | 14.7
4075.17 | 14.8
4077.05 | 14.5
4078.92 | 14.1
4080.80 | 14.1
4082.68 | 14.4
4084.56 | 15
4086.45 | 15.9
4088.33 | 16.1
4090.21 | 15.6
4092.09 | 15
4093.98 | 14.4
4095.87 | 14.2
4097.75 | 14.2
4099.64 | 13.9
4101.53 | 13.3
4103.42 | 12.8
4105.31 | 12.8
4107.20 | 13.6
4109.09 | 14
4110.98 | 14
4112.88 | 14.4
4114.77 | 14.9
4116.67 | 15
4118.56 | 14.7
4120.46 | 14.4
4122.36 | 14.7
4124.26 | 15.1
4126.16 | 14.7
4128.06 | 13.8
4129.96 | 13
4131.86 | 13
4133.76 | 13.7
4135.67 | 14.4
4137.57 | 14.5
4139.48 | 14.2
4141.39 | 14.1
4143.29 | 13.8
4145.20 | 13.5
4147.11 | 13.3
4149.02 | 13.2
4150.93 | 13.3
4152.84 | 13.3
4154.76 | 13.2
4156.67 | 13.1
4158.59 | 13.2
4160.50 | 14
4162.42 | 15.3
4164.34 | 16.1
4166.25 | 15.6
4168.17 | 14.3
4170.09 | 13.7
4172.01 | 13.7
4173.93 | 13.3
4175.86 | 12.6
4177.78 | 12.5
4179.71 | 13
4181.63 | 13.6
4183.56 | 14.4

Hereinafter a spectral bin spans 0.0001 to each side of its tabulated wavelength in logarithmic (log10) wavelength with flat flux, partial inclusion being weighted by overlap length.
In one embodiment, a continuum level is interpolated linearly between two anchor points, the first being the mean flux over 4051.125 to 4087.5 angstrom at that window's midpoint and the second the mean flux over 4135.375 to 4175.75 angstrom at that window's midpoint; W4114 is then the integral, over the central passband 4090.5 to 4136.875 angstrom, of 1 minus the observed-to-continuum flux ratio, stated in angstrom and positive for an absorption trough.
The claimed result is -0.7 angstrom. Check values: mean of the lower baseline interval 13.9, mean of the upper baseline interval 13.9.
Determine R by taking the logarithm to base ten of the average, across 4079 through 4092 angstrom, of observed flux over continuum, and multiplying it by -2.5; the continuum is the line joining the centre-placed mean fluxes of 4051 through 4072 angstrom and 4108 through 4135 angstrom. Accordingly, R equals -0.11 mag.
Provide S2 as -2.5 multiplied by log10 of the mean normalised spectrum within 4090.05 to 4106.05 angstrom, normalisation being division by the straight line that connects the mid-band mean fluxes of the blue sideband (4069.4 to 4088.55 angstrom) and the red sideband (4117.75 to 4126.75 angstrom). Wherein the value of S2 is 0.056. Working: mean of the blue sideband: 14.7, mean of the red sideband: 14.7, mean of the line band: 14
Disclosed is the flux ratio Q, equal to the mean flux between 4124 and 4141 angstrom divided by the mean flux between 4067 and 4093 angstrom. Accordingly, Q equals 1.0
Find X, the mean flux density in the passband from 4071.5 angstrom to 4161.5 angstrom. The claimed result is 14.1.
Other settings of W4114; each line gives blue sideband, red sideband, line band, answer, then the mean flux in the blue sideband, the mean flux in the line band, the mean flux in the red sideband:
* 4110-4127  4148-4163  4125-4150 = 0.49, 14.7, 13.8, 13.5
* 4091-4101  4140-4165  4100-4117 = 0.44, 14.3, 13.8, 13.8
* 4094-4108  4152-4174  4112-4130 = -1.03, 13.6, 14.5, 14.1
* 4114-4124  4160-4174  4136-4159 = 1.68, 14.8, 13.6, 14.6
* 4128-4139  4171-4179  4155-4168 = -1.19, 13.8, 14.5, 13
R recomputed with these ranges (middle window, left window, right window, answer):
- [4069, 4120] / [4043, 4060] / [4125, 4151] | -0.07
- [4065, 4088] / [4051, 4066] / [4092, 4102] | -0.07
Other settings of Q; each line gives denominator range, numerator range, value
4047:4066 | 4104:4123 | 1.08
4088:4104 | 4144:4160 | 0.93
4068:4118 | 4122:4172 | 0.97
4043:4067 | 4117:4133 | 1.08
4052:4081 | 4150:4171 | 1.04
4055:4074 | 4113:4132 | 1.07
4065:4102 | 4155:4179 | 0.96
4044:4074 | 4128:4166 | 1.03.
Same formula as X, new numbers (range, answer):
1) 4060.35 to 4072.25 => 13.6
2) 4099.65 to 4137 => 14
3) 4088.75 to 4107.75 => 14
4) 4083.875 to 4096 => 15.2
